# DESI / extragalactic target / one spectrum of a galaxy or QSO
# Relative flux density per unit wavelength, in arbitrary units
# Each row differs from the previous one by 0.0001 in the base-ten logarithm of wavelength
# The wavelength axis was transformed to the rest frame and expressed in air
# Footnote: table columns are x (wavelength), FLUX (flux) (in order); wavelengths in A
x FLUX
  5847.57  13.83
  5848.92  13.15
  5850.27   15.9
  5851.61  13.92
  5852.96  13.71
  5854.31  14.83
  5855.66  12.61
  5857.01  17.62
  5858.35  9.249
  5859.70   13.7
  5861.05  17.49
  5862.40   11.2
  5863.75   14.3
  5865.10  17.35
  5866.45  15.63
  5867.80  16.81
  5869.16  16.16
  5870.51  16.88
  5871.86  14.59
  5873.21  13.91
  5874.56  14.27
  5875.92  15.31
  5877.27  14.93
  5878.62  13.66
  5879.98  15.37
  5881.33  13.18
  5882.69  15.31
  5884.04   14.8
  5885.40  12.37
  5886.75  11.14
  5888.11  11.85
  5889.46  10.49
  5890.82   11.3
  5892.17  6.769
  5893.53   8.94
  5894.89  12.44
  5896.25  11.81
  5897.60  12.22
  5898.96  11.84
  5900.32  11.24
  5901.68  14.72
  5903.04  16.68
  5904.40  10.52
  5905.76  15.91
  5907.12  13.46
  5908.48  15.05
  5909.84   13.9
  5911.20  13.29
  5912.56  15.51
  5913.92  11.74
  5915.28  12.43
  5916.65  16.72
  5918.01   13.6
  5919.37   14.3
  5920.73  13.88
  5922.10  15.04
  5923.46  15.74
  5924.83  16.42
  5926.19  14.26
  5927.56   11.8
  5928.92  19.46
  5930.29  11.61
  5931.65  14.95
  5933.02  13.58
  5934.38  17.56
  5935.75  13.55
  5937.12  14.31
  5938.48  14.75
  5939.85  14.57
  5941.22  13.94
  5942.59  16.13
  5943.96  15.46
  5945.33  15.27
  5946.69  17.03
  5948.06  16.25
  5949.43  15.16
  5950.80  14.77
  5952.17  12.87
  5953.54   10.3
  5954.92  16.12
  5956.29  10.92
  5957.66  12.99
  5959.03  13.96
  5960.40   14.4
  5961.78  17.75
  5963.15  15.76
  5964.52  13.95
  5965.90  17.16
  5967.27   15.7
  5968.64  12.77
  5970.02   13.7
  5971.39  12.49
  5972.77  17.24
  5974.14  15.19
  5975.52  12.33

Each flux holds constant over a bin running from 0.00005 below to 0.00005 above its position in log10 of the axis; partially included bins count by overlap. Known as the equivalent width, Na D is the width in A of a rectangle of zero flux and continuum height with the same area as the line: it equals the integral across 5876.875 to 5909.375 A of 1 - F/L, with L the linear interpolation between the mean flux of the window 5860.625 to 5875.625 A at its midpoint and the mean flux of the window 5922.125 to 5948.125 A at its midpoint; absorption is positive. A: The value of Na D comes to 5.3 A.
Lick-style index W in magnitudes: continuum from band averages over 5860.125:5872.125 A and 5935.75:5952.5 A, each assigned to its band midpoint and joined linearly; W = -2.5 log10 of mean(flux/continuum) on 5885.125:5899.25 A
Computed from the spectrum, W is 0.37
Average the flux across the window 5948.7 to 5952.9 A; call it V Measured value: 14.2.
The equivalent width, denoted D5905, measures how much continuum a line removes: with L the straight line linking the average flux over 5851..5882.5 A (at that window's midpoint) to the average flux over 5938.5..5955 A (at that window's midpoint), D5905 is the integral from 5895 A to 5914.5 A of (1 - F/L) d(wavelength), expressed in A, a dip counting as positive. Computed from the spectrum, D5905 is 1.7 A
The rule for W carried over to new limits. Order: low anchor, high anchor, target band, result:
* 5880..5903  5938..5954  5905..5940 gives -0.07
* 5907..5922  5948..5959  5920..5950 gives -0.09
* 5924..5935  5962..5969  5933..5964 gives 0.03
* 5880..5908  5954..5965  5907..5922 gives -0.08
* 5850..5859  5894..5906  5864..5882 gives -0.13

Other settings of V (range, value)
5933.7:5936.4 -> 15.6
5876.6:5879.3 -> 14.3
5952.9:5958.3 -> 12.6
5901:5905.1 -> 14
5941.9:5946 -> 15.6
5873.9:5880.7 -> 14.7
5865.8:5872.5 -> 16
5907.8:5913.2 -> 14.4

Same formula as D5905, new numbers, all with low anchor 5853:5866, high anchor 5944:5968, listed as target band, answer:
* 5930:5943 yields 0.09 A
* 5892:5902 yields 2.14 A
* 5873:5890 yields 0.91 A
